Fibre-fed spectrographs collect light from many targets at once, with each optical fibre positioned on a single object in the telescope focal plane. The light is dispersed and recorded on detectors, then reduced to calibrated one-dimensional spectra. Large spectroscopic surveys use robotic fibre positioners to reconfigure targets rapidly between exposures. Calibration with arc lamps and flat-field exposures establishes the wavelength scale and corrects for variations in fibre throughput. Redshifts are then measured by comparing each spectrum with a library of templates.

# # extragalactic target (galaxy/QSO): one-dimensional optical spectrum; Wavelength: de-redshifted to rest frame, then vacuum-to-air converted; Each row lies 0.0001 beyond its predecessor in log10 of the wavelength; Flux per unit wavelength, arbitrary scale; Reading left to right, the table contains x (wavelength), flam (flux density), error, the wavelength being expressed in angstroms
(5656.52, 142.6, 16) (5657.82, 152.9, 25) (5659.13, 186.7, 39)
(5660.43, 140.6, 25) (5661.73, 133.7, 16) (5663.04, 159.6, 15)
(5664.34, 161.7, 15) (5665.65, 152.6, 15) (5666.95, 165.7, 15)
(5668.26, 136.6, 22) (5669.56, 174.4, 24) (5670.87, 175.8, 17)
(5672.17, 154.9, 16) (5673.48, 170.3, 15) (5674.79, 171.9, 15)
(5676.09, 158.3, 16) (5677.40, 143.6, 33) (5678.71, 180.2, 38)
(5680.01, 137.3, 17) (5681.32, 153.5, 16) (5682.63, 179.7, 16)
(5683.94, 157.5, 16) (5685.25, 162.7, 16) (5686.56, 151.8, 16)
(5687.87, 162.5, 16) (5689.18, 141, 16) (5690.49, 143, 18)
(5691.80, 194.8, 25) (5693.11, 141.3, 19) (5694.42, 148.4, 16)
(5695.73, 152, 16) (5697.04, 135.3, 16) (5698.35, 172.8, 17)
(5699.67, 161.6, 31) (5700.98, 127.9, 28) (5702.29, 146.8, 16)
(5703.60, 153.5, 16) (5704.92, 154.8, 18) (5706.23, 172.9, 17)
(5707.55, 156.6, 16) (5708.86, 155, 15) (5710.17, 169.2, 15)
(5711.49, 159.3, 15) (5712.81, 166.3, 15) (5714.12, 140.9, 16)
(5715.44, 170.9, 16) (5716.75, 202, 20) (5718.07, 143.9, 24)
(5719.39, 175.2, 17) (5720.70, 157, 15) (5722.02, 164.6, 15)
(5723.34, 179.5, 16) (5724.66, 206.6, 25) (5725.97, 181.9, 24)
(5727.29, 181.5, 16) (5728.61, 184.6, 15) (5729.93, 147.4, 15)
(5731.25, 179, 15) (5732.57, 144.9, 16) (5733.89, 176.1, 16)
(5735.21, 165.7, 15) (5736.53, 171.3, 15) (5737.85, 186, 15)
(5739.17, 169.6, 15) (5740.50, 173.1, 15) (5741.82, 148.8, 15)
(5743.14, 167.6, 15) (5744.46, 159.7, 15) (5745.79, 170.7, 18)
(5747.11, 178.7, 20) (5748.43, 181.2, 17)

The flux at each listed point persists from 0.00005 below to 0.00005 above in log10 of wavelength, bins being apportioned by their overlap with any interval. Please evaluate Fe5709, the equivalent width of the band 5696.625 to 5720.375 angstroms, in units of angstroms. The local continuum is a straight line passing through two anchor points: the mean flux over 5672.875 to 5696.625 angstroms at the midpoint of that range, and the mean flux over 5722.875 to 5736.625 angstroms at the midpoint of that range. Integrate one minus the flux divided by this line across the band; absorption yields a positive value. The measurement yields 1.1 angstroms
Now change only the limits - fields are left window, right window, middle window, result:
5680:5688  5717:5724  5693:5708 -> 0.9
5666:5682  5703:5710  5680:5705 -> 0.8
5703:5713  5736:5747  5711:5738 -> -1.0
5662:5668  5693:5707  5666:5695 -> -0.9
